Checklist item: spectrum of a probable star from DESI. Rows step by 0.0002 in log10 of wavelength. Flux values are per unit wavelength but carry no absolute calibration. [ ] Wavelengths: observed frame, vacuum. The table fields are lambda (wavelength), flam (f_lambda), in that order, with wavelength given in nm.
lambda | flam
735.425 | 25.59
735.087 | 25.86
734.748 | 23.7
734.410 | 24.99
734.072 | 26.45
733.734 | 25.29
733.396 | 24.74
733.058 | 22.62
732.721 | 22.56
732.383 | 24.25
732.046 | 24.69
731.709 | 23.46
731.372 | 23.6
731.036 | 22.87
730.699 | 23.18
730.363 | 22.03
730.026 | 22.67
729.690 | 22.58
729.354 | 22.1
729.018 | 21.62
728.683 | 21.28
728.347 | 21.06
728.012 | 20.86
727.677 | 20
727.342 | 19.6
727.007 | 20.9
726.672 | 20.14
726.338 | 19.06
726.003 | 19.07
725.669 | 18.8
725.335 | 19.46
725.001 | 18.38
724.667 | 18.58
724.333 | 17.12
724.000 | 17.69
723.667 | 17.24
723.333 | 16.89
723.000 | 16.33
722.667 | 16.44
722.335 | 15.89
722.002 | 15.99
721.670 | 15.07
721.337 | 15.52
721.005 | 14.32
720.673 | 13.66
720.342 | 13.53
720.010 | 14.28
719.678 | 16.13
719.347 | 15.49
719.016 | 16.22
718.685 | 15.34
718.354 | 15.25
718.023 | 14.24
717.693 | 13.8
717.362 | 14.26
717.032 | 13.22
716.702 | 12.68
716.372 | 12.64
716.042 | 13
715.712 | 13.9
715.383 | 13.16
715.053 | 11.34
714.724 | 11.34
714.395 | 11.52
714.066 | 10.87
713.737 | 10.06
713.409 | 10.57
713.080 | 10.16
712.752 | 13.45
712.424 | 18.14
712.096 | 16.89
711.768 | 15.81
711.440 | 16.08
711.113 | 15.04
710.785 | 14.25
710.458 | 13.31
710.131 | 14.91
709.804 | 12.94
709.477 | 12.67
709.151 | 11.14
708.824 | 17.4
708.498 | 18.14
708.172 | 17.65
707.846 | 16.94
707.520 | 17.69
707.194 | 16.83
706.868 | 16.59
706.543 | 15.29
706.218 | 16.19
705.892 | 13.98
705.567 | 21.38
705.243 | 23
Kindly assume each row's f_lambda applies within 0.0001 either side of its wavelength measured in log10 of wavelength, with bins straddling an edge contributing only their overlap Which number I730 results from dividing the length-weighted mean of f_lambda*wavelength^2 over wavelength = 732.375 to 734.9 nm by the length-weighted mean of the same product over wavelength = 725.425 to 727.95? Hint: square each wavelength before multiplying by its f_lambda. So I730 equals 1.3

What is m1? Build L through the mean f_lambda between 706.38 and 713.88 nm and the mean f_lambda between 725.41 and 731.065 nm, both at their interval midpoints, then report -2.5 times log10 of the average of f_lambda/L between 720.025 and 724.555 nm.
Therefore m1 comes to 0.20 mag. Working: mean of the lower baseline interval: 14.9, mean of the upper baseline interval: 21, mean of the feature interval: 15.8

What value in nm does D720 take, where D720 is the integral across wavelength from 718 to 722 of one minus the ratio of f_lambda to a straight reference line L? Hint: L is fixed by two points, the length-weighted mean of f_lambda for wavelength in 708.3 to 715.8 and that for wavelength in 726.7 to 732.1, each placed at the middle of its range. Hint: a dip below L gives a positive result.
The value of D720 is 0.56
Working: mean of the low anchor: 13.6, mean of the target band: 15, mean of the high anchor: 21.9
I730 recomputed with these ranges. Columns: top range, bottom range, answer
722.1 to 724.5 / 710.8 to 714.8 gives 1.29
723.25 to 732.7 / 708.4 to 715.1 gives 1.60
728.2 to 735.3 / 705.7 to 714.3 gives 1.69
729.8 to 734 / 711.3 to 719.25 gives 1.83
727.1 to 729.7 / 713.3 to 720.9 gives 1.62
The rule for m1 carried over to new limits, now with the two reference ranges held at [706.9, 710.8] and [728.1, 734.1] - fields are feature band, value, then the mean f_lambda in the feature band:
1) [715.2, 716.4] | 0.32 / 13.2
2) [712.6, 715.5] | 0.45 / 11.3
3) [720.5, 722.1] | 0.31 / 14.9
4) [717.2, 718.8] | 0.26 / 14.6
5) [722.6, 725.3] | 0.18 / 17.5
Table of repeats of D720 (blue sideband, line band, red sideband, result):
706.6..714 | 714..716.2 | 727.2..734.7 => 0.589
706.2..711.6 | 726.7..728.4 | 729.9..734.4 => 0.132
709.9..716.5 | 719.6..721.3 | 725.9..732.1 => 0.271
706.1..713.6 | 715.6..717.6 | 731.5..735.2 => 0.505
